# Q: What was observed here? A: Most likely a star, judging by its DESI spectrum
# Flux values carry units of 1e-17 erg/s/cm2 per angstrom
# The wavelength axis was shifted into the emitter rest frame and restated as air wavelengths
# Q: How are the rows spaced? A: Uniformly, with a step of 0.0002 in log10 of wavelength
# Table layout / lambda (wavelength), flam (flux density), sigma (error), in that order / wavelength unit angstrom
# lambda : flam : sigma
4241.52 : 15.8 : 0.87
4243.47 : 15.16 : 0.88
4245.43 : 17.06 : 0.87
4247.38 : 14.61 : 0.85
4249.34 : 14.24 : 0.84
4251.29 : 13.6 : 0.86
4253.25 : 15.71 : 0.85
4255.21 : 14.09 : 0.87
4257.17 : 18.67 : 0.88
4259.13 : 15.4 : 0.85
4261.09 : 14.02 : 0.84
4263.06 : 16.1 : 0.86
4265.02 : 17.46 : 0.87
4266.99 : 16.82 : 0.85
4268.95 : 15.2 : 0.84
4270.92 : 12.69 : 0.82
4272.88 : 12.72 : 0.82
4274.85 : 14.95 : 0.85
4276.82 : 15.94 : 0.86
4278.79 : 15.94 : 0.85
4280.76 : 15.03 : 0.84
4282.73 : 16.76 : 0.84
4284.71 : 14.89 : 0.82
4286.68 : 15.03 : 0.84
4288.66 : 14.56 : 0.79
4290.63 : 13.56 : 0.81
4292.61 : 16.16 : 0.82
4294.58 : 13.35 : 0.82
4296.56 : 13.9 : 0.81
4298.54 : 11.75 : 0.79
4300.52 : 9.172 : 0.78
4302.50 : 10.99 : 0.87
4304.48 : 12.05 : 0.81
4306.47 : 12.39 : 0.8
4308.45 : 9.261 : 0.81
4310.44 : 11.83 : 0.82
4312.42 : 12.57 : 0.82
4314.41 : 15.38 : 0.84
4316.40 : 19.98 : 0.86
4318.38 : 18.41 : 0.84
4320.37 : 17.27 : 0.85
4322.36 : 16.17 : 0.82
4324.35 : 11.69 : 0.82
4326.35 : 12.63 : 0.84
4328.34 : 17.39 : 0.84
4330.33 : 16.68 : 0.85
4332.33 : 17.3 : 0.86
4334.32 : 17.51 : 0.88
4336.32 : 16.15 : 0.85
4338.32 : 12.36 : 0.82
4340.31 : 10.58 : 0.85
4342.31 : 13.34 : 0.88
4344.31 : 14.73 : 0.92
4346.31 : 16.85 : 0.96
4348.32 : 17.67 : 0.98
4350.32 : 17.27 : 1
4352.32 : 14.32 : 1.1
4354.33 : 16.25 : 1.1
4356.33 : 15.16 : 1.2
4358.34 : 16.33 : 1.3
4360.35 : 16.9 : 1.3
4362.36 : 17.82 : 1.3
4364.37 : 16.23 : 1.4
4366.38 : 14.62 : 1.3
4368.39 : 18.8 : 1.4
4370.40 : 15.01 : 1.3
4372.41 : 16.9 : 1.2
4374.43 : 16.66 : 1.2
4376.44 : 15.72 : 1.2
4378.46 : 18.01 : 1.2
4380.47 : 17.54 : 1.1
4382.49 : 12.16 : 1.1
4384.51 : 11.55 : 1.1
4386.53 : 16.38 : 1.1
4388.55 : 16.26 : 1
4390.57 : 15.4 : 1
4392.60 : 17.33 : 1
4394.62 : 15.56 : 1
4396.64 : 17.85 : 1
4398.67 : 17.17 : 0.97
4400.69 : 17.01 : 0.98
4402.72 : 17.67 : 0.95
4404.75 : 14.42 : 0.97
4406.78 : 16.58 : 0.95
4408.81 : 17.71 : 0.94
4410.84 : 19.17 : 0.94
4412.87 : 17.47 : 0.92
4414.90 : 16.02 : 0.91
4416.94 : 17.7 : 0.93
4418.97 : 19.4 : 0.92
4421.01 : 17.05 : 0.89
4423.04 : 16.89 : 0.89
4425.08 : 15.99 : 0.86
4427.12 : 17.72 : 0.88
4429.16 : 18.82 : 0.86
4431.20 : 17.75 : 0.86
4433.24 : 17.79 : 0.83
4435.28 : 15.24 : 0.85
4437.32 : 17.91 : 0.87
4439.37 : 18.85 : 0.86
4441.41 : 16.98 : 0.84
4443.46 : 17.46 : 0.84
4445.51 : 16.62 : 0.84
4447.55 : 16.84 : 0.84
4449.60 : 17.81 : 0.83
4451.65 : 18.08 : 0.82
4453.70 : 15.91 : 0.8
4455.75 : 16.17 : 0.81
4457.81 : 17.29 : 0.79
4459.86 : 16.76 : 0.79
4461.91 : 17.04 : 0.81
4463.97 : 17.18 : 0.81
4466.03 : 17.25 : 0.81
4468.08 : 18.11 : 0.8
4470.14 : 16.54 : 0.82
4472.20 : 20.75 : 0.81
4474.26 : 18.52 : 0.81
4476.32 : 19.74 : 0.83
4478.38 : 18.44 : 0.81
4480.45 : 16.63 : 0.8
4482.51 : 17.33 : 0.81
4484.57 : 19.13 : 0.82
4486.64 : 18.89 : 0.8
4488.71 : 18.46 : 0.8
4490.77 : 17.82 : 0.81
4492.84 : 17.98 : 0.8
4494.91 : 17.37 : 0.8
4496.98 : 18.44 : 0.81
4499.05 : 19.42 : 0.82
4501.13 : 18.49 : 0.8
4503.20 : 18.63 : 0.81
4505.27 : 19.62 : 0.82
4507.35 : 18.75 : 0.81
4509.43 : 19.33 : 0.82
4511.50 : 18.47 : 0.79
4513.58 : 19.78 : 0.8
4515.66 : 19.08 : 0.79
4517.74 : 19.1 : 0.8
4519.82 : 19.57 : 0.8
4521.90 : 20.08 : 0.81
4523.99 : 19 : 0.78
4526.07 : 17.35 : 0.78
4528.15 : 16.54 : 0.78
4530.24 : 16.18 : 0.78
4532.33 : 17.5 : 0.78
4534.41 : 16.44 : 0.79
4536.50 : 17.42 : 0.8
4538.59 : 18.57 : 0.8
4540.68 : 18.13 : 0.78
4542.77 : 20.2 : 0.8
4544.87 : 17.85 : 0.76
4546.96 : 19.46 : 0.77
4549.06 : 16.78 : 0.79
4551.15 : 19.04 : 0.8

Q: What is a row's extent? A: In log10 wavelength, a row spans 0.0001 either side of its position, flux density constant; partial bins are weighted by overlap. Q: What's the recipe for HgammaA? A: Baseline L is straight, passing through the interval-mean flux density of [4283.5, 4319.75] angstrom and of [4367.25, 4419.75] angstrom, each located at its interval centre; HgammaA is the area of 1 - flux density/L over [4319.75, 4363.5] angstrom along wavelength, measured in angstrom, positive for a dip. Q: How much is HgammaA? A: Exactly -1.8 angstrom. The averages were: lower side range 13.7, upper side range 16.6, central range 15.5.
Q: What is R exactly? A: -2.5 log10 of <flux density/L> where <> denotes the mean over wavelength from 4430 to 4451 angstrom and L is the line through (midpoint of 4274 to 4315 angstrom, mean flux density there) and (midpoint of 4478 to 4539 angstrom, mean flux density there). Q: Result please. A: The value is -0.03 mag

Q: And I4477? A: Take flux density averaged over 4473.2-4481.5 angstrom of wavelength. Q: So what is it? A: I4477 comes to 18.3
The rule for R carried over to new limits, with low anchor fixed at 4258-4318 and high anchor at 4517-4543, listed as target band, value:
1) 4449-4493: -0.041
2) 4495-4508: -0.068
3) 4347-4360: -0.064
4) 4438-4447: -0.048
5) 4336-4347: 0.098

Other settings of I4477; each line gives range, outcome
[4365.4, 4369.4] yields 16.7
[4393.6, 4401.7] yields 16.9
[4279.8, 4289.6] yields 15.2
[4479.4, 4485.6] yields 17.7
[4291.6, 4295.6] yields 14.7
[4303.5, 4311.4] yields 11.4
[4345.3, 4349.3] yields 17.2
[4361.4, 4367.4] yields 16.2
